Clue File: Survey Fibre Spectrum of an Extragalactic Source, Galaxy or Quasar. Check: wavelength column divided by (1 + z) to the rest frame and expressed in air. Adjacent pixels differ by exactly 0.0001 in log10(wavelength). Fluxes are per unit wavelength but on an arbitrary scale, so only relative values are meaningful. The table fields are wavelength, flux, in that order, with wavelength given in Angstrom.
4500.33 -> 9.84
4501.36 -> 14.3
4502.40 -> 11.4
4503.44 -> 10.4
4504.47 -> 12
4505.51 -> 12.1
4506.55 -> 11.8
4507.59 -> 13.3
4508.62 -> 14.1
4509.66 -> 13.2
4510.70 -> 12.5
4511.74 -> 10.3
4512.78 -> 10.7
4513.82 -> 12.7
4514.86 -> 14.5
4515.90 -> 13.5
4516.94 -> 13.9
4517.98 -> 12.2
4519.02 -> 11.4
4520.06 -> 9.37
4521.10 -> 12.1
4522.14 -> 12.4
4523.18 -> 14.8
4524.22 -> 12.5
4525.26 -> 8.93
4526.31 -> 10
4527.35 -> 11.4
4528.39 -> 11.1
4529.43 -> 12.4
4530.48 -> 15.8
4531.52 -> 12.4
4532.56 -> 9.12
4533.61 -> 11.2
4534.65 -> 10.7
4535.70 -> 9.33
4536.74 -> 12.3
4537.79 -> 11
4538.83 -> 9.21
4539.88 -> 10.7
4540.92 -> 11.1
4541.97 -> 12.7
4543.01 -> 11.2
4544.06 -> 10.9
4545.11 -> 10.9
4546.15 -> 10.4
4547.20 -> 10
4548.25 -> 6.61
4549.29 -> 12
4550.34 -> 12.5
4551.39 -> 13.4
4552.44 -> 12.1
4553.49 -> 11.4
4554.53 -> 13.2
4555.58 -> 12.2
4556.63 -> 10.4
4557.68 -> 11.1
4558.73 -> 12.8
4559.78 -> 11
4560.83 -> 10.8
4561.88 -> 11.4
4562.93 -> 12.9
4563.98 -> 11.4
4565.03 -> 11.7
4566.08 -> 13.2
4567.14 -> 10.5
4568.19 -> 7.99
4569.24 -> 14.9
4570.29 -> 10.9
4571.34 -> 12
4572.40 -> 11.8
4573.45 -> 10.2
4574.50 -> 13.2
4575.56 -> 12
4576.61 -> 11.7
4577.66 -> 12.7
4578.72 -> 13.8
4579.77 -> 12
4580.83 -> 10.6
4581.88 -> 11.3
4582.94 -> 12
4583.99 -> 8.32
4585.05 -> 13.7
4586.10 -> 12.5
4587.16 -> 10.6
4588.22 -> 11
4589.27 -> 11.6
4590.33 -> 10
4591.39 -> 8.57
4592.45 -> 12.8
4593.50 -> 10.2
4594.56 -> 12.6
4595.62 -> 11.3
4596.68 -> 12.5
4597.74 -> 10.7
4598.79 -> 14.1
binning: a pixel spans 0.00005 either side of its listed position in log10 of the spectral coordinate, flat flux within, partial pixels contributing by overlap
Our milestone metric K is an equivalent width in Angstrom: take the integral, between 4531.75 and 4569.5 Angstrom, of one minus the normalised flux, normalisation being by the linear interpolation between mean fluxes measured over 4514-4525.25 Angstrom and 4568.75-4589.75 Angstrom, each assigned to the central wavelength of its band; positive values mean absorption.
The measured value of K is 2.9 Angstrom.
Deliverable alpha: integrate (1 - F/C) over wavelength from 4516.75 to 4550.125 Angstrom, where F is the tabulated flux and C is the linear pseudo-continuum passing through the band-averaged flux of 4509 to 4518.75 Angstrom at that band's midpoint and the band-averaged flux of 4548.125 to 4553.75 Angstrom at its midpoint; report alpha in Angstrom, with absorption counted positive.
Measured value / 2.41 Angstrom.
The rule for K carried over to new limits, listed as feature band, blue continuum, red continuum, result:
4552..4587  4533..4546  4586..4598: -2.2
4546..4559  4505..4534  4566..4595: 0.4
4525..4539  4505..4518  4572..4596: 1.4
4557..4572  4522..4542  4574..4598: -0.1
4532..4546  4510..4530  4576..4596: 1.2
